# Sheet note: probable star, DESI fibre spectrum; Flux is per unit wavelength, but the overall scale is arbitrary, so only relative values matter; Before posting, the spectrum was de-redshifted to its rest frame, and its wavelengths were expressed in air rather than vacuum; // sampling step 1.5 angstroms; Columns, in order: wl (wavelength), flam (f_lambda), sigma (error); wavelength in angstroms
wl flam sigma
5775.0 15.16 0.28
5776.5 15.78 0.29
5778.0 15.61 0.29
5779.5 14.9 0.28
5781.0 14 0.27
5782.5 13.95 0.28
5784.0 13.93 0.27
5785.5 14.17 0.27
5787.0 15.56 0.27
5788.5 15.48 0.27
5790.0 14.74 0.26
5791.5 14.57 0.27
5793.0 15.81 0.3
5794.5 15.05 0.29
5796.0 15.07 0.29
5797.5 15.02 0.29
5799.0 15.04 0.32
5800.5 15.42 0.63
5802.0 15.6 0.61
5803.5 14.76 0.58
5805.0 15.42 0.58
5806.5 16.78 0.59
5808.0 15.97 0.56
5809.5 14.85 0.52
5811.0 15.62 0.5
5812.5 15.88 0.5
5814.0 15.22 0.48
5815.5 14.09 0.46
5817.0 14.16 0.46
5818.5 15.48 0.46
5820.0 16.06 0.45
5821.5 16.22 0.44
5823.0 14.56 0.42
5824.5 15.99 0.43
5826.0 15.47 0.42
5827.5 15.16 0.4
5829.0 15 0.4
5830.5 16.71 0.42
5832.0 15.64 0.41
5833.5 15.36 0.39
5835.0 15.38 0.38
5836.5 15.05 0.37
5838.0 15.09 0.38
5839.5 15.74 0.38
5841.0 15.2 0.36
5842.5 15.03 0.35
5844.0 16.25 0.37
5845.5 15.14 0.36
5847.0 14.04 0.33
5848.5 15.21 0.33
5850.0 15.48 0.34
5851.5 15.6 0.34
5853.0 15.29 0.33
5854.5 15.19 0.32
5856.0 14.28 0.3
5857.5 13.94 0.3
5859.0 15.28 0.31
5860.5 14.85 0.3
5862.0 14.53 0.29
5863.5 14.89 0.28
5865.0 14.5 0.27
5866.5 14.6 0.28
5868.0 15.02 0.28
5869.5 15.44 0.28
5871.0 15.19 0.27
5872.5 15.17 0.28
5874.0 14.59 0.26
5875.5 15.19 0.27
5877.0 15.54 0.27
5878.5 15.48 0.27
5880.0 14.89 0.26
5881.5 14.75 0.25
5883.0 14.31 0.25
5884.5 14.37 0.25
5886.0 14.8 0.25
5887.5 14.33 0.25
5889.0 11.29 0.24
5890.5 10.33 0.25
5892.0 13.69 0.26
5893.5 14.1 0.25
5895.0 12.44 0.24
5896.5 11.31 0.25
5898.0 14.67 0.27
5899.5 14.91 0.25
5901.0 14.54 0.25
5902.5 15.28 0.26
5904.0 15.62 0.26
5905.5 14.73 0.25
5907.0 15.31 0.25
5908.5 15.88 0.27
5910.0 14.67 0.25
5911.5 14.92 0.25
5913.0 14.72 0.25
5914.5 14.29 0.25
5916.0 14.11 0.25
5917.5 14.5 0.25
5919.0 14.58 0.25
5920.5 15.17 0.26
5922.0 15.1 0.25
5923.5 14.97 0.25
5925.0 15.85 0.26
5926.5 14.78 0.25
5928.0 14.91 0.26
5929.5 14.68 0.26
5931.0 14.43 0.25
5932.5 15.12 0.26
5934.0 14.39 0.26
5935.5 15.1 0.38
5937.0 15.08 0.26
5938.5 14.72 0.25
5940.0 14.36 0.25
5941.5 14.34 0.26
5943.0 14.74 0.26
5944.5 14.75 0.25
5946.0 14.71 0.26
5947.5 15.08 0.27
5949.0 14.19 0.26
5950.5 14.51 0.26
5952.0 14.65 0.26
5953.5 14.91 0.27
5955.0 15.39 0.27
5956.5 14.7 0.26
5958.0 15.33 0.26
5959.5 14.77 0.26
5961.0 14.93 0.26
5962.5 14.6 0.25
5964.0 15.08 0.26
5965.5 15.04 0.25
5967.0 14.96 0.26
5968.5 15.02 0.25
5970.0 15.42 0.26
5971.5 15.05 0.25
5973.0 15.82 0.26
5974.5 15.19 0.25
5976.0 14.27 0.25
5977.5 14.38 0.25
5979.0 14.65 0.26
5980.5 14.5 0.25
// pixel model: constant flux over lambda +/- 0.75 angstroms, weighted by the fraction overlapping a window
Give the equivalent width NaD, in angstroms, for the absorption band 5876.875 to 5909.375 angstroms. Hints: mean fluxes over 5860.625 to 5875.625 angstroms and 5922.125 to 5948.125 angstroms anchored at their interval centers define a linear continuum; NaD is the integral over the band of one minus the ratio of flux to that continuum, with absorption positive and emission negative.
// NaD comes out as 1.5 angstroms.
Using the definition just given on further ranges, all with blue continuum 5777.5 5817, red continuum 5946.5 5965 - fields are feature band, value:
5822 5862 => -0.56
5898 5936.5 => 0.01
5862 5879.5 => -0.07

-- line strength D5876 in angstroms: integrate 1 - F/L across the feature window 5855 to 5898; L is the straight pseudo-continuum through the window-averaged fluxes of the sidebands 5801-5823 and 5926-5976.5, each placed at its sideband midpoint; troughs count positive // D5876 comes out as 2.5 angstroms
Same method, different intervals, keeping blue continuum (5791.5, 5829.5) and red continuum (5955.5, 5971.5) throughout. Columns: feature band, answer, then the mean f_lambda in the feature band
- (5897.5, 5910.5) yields 0.0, 15.1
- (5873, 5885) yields 0.2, 14.9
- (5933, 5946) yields 0.3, 14.7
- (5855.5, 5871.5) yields 0.5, 14.8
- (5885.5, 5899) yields 1.9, 13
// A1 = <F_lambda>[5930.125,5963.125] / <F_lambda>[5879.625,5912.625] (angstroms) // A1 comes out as 1.04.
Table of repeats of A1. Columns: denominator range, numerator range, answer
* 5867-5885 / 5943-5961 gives 0.99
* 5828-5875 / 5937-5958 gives 0.97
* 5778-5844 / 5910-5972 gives 0.97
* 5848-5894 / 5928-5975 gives 1.02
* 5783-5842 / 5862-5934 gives 0.95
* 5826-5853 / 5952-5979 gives 0.97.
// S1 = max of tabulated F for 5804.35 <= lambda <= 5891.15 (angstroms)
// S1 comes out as 16.78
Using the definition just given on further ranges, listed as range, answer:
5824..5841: 16.71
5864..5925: 15.88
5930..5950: 15.12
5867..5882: 15.54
